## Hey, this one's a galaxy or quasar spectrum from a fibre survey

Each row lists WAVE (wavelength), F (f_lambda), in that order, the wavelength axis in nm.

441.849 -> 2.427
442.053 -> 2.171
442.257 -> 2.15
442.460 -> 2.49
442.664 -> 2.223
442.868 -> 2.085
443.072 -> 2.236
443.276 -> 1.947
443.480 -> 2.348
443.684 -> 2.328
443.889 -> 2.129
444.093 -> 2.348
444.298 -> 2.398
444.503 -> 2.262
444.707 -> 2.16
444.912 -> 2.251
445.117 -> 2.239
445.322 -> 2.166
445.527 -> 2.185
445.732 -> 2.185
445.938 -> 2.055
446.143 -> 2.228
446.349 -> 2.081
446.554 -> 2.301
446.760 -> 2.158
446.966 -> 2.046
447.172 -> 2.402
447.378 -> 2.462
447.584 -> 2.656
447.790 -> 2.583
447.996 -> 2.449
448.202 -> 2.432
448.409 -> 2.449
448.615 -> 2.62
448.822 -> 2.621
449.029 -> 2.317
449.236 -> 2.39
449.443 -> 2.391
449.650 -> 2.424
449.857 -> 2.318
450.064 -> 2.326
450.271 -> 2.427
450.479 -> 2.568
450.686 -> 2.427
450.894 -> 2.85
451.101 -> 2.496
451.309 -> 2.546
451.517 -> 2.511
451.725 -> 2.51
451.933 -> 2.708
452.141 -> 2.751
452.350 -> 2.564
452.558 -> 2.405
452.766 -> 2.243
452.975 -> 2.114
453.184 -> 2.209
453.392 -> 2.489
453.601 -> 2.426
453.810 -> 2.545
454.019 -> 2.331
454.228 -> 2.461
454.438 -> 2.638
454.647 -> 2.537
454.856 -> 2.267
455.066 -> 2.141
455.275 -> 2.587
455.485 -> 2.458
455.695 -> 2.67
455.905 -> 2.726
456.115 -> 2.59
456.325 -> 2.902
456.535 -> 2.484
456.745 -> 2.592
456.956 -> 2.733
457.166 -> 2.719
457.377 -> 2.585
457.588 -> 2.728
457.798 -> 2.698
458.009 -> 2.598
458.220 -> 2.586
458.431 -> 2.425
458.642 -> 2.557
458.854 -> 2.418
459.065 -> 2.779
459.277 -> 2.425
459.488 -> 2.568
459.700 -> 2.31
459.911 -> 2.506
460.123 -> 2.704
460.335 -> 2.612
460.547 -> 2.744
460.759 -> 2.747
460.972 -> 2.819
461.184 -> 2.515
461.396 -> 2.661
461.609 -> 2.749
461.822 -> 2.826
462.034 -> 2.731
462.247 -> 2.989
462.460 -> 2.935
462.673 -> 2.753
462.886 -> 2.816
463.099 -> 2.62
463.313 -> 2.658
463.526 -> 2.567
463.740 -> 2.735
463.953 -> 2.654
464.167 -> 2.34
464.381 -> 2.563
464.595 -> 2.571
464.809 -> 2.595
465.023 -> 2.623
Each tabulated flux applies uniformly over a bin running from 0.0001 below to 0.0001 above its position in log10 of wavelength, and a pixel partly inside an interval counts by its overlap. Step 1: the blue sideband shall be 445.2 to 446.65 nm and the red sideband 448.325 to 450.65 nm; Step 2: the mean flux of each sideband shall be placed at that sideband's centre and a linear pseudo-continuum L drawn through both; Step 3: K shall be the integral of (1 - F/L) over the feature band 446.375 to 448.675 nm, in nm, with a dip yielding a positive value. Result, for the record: -0.11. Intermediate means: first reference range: 2.17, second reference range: 2.44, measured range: 2.4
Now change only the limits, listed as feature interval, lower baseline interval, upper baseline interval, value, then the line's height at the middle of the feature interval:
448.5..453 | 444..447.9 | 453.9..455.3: -0.26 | 2.35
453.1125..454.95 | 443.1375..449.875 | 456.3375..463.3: 0.05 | 2.51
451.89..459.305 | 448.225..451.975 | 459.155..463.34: 0.16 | 2.59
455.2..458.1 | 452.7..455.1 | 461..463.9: -0.18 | 2.49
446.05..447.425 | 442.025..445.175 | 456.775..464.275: 0.05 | 2.31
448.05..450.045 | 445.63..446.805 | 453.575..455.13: -0.16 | 2.26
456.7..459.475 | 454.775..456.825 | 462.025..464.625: -0.02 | 2.59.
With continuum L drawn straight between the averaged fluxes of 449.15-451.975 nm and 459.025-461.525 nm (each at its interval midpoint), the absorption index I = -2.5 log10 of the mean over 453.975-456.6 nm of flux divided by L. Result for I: 0.01 mag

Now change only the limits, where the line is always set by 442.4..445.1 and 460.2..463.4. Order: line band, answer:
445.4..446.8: 0.07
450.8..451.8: -0.06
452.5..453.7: 0.09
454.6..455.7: 0.06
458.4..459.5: 0.06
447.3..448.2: -0.08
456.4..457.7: -0.01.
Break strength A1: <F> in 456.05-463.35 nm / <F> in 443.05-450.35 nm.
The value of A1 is 1.1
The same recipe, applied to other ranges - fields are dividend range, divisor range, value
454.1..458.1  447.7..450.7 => 1.05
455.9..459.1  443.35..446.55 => 1.18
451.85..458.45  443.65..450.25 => 1.09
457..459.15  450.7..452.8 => 1.02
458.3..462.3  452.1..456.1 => 1.07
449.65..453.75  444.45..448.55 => 1.08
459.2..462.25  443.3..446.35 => 1.19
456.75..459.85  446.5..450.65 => 1.07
